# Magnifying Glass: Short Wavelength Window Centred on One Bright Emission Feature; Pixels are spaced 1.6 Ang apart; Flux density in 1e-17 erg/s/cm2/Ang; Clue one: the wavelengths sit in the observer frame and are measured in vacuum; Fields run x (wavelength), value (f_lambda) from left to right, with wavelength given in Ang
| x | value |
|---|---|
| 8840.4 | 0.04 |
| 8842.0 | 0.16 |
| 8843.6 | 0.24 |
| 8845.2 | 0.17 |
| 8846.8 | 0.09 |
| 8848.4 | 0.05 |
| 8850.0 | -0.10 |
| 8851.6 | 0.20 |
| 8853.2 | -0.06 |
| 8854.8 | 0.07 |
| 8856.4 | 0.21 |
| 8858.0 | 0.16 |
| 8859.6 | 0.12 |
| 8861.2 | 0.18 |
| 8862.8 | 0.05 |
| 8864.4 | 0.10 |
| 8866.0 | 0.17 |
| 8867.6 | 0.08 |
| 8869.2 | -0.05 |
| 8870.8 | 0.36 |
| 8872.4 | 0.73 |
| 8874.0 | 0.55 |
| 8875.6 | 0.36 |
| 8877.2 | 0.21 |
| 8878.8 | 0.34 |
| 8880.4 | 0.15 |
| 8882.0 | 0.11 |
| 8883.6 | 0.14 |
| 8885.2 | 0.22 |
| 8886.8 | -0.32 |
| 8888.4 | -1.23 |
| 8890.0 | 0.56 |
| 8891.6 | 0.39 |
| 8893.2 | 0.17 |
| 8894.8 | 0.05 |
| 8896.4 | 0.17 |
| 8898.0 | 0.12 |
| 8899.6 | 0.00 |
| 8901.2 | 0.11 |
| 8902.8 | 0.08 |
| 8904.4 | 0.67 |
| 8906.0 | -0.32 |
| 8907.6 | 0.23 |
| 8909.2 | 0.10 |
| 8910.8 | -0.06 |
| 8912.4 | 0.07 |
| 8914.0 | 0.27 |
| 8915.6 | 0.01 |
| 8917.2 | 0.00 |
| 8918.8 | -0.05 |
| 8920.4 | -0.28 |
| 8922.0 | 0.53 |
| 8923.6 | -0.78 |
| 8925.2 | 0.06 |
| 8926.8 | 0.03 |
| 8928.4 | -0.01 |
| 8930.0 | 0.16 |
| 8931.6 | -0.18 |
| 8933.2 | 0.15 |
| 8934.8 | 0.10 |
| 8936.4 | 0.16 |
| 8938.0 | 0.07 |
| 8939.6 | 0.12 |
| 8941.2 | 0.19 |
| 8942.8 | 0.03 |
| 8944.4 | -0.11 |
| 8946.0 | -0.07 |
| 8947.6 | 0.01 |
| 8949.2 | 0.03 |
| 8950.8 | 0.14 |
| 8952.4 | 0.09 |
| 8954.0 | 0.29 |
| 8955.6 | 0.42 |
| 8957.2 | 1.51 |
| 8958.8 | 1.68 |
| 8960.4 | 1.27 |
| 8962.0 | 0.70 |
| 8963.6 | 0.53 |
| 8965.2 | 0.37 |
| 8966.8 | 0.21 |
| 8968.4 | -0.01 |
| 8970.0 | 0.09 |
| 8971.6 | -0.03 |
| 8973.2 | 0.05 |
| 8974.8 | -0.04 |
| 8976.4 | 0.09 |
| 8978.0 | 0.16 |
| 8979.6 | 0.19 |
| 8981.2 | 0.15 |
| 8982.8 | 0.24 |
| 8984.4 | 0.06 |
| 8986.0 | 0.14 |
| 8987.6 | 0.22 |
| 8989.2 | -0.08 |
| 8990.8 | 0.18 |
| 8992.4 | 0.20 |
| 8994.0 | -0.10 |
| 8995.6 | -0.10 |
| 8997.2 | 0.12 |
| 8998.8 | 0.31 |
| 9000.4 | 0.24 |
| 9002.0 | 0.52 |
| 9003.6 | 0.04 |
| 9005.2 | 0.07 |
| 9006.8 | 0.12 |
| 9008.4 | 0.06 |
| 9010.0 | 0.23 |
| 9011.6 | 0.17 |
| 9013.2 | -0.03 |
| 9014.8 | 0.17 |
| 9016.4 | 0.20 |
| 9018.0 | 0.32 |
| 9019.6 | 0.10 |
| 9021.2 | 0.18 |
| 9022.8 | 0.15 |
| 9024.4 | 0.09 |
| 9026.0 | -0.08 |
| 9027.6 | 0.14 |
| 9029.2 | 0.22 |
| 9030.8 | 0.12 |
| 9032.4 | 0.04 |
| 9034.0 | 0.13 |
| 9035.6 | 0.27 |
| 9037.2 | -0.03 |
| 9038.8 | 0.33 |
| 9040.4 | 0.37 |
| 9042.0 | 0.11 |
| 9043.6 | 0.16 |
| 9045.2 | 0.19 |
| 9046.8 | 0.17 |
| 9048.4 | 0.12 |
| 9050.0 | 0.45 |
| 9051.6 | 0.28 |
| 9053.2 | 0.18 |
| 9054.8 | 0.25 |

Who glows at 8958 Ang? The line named [O III]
